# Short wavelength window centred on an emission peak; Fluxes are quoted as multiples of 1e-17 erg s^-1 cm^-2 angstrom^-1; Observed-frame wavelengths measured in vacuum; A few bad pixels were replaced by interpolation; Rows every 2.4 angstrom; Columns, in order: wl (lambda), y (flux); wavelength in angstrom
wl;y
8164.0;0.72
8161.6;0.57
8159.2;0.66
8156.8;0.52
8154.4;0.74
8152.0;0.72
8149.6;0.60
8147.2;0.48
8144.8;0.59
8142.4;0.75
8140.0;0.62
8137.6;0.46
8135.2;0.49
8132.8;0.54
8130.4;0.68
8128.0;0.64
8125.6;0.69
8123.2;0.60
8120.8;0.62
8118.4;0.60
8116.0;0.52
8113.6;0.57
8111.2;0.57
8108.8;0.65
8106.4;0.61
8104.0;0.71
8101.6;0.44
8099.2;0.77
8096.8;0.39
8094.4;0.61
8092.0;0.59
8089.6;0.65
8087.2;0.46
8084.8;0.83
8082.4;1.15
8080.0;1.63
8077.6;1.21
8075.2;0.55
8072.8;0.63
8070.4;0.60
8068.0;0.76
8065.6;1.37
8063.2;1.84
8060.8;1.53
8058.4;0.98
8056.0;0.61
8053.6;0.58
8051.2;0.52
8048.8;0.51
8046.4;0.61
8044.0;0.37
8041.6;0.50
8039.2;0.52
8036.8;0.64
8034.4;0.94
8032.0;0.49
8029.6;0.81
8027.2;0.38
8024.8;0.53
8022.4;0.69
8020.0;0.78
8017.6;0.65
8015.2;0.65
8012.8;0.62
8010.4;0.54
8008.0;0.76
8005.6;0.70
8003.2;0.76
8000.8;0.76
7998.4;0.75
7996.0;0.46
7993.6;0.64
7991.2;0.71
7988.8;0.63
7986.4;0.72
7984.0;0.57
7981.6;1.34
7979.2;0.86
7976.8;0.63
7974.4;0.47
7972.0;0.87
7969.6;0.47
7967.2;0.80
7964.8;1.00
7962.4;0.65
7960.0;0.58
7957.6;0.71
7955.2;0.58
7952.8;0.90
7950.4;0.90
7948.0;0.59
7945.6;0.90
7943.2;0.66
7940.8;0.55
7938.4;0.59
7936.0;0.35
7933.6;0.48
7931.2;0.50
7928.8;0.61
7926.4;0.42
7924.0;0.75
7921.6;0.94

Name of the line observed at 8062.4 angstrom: [S II] 6716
